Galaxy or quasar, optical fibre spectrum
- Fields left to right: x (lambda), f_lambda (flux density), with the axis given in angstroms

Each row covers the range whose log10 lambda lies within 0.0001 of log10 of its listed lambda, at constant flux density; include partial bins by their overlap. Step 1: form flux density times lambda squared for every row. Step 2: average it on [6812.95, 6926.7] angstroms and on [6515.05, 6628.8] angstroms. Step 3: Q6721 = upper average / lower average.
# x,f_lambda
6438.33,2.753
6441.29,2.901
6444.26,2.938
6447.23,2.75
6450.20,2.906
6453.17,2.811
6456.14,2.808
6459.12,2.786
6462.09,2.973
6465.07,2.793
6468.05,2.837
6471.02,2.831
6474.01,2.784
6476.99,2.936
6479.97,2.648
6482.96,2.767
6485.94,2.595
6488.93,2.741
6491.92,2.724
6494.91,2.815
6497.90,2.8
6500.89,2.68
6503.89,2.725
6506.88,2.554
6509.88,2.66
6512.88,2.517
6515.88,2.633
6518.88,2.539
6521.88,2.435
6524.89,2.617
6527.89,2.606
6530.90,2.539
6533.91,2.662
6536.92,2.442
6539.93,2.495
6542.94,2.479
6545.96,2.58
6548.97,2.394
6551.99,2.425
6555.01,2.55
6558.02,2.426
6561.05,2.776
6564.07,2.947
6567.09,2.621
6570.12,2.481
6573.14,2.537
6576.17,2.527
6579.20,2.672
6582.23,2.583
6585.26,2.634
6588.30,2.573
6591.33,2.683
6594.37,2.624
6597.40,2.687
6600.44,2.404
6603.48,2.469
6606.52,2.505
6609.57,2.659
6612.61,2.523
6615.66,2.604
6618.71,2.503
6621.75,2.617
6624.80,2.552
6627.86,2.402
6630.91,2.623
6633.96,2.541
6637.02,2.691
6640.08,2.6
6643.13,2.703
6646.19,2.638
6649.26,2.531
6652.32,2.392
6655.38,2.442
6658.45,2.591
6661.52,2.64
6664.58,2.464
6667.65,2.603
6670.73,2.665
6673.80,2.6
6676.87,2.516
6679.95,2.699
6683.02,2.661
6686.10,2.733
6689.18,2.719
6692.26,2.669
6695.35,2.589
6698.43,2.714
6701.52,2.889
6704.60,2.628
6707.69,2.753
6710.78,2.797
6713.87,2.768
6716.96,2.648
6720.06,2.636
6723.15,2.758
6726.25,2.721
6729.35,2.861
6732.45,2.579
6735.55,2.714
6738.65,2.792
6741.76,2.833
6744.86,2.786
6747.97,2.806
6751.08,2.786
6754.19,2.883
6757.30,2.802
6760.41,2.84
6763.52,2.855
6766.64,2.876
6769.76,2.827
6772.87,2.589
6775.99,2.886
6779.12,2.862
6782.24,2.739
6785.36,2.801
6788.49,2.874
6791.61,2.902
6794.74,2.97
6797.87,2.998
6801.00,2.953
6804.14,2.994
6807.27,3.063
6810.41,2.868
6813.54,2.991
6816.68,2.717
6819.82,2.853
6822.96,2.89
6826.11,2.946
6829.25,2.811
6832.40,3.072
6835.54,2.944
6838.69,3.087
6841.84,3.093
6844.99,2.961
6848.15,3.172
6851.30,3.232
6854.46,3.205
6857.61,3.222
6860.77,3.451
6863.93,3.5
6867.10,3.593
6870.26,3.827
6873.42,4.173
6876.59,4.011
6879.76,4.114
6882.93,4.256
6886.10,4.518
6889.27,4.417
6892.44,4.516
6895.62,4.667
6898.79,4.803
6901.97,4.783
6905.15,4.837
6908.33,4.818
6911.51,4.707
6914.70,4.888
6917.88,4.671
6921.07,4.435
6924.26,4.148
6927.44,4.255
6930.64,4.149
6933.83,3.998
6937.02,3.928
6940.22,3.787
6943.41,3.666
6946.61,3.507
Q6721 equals 1.62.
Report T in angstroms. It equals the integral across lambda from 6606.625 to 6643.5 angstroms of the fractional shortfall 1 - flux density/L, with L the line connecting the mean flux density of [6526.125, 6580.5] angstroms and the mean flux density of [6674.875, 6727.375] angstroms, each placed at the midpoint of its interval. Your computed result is 0.7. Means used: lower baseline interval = 2.56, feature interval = 2.58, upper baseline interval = 2.7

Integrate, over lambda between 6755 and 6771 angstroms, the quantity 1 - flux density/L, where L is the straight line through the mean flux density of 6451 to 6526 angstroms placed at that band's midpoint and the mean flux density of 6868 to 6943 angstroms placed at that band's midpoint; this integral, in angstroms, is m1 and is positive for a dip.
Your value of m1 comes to 4.03 angstroms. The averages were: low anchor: 2.72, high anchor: 4.36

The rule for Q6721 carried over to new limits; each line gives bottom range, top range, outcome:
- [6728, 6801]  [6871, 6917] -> 1.67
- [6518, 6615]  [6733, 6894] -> 1.33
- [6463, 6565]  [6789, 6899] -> 1.42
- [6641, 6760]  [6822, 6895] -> 1.38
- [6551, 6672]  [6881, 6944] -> 1.87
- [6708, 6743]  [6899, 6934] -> 1.76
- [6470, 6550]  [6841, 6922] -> 1.73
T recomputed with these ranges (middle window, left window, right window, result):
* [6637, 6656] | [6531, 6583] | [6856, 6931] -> 2.8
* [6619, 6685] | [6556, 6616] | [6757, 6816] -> 2.7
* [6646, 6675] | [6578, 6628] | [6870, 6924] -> 3.9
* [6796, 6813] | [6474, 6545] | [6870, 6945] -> 4.1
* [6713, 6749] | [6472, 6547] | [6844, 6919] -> 7.9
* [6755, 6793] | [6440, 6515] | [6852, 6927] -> 9.9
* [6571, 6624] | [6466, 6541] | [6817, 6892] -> 5.5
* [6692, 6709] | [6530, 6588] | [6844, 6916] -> 2.8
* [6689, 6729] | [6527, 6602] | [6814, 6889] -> 3.6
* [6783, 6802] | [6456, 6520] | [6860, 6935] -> 4.9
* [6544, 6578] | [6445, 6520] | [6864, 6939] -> 5.3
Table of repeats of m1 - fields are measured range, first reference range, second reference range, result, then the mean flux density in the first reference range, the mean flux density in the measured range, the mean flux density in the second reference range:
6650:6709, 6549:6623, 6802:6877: 3.7 angstroms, 2.58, 2.63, 3.18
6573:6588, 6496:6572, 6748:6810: 0.2 angstroms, 2.58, 2.59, 2.87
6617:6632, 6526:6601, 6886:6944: 1.9 angstroms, 2.58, 2.54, 4.43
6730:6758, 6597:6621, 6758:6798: 0.0 angstroms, 2.54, 2.78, 2.84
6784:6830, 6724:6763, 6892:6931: 7.4 angstroms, 2.79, 2.91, 4.61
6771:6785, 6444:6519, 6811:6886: 1.9 angstroms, 2.75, 2.77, 3.33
